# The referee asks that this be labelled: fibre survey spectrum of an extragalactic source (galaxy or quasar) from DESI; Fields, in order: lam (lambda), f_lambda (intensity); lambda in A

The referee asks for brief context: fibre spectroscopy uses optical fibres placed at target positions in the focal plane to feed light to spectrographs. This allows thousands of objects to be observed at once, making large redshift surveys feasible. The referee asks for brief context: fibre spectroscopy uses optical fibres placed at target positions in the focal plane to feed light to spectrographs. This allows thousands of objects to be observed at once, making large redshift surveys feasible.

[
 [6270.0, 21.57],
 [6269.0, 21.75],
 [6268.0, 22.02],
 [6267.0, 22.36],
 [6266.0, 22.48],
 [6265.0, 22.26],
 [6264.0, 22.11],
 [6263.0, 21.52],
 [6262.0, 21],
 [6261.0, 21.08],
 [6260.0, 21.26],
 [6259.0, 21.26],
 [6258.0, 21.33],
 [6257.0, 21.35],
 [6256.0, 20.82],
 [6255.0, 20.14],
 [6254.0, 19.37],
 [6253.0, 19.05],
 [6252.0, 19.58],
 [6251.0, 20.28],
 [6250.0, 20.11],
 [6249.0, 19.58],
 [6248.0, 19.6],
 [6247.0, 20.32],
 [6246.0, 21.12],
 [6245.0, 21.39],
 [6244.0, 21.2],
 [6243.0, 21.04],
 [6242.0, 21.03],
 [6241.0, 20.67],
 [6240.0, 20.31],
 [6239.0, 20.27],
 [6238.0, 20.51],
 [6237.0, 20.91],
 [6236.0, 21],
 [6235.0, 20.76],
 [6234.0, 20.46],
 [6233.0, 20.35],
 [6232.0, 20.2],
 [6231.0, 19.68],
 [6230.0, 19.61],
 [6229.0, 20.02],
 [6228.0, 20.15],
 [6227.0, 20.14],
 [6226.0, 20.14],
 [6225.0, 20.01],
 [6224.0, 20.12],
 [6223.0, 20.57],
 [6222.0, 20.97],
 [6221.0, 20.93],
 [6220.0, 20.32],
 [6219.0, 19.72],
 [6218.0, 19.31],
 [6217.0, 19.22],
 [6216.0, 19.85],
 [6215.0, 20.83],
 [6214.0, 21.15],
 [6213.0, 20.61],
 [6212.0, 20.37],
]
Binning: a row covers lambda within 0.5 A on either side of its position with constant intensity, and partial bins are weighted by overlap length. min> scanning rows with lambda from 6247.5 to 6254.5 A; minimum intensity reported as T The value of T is 19.05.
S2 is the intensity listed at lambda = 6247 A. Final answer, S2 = 20.32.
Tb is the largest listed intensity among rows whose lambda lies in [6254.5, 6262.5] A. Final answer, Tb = 21.35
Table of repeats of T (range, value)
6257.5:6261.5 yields 21.08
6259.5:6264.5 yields 21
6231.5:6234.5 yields 20.2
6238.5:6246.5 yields 20.27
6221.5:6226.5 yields 20.01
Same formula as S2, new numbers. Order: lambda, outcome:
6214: 21.15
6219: 19.72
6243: 21.04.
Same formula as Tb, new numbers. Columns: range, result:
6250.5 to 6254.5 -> 20.28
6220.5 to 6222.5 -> 20.97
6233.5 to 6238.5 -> 21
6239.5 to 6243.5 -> 21.04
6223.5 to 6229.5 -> 20.15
